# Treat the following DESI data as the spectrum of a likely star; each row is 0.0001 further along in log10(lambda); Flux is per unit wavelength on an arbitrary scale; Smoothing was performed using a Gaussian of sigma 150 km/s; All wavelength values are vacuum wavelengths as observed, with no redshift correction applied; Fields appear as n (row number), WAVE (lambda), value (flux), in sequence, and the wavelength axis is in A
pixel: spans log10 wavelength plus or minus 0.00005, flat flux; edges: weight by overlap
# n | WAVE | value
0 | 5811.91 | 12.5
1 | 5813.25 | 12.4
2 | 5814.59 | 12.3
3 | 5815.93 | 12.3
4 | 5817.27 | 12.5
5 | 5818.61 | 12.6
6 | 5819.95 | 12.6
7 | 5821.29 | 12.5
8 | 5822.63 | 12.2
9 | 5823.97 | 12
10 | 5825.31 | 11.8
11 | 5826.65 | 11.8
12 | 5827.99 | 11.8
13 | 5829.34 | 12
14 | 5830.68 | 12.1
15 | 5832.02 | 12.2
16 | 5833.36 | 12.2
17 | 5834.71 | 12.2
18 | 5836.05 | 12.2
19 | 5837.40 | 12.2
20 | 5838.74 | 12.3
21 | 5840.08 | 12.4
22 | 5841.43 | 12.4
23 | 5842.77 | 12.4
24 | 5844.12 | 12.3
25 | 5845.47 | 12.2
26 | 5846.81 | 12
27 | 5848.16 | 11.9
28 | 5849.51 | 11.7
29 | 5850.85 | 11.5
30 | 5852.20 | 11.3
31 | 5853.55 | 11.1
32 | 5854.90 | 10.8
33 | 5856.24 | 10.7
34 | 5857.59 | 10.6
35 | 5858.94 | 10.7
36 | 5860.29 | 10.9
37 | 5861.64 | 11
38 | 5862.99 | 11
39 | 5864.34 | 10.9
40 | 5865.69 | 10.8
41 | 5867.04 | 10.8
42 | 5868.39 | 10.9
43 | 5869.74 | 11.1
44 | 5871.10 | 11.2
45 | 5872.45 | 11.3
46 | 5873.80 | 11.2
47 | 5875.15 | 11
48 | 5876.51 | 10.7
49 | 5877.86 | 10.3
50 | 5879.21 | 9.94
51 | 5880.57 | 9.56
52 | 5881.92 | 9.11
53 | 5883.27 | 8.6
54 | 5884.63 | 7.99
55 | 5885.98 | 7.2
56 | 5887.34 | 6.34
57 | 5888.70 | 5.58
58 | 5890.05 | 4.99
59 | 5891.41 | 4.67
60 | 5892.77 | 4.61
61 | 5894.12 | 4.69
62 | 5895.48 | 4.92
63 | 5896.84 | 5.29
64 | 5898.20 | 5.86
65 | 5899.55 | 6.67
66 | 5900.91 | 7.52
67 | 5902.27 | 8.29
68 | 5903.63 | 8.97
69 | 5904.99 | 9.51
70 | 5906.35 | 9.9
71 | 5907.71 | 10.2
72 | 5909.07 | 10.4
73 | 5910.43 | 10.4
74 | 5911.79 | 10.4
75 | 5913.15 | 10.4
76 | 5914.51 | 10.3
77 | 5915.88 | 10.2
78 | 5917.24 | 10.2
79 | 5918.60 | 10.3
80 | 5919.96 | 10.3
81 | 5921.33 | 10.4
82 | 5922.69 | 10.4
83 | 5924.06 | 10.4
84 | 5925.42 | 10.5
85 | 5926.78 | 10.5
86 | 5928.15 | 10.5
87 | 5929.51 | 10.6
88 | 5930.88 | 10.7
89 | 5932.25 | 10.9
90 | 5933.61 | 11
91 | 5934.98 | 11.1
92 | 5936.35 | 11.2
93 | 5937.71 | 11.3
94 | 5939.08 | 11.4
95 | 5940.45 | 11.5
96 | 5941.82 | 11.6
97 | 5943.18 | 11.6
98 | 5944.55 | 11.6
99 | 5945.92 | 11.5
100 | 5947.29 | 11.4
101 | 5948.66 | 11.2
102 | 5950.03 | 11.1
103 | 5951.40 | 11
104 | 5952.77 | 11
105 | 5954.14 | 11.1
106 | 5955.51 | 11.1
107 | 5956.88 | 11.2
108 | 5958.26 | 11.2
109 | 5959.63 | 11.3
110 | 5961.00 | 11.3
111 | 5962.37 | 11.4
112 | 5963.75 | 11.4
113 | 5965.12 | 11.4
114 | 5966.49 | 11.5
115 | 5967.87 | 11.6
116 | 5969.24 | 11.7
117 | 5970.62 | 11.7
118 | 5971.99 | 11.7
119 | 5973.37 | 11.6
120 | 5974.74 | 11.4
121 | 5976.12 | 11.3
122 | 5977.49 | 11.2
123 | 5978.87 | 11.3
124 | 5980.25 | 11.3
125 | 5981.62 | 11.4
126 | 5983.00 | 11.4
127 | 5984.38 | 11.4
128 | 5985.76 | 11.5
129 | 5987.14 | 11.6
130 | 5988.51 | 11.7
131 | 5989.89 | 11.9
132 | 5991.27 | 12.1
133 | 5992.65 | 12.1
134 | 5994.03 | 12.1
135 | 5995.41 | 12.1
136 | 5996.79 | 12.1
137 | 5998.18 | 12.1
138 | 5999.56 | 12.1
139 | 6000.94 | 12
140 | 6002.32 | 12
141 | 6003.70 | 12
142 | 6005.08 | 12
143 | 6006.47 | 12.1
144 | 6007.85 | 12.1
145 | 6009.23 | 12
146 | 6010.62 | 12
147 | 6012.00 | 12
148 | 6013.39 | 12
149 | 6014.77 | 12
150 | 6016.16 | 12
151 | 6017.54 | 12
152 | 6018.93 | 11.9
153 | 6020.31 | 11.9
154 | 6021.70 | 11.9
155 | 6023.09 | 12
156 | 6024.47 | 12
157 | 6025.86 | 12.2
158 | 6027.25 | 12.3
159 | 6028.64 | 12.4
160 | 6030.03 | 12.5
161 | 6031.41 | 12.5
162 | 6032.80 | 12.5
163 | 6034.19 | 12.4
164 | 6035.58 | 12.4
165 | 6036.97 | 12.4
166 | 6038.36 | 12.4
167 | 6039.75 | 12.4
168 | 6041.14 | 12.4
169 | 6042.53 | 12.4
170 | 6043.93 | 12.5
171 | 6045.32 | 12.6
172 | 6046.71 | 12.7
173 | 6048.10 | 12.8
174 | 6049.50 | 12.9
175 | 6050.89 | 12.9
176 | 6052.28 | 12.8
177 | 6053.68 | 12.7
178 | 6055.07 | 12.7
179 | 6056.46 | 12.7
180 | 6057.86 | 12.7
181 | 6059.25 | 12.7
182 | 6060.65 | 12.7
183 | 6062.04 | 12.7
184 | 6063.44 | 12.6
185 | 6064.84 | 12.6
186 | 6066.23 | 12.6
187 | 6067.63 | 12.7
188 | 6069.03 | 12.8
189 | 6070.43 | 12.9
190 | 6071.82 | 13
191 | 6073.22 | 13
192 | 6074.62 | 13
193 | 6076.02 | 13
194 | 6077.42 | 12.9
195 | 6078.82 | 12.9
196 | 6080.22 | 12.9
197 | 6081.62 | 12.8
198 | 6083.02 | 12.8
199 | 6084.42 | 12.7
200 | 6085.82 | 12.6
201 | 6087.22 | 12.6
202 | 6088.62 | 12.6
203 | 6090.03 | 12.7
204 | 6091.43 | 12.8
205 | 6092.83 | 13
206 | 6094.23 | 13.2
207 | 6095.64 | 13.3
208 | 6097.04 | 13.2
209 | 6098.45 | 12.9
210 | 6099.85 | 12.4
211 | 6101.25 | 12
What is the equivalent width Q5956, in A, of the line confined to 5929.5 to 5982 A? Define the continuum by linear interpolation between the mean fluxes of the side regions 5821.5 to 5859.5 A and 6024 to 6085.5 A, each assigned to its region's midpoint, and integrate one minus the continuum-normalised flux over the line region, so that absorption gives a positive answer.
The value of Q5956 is 4.1 A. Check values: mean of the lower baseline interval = 11.8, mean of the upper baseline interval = 12.6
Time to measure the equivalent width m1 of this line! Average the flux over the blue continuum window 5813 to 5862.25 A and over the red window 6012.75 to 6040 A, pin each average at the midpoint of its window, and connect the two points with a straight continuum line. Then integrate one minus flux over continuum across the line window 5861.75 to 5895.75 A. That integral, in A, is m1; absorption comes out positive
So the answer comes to 8.8 A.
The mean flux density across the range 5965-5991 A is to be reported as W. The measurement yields 11.5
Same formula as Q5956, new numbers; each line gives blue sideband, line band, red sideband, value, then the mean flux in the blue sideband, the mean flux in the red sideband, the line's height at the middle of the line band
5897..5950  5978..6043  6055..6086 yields -1.5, 10.3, 12.8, 11.8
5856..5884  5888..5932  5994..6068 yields 9.2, 10.6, 12.3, 11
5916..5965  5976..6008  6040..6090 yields -0.2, 11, 12.7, 11.7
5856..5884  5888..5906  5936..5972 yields 7.5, 10.6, 11.4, 10.8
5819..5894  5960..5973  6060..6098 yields 0.2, 10.6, 12.8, 11.7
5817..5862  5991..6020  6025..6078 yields 1.0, 11.9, 12.6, 12.5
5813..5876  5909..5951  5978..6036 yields 3.6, 11.7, 12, 11.8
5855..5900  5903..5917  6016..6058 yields -0.7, 8.85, 12.4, 9.58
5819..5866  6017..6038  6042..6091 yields 0.6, 11.7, 12.7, 12.6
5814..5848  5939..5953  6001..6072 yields 1.1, 12.2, 12.4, 12.3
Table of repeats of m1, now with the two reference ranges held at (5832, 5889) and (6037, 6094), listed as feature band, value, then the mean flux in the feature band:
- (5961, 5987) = 0.9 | 11.5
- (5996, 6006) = 0.1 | 12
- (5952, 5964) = 0.5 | 11.2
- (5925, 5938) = 0.7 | 10.8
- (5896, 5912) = 3.9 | 8.53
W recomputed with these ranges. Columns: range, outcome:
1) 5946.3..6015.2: 11.6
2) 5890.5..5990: 10.4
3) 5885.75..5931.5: 8.61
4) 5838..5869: 11.4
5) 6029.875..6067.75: 12.6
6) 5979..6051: 12.1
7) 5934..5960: 11.3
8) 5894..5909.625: 7.77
